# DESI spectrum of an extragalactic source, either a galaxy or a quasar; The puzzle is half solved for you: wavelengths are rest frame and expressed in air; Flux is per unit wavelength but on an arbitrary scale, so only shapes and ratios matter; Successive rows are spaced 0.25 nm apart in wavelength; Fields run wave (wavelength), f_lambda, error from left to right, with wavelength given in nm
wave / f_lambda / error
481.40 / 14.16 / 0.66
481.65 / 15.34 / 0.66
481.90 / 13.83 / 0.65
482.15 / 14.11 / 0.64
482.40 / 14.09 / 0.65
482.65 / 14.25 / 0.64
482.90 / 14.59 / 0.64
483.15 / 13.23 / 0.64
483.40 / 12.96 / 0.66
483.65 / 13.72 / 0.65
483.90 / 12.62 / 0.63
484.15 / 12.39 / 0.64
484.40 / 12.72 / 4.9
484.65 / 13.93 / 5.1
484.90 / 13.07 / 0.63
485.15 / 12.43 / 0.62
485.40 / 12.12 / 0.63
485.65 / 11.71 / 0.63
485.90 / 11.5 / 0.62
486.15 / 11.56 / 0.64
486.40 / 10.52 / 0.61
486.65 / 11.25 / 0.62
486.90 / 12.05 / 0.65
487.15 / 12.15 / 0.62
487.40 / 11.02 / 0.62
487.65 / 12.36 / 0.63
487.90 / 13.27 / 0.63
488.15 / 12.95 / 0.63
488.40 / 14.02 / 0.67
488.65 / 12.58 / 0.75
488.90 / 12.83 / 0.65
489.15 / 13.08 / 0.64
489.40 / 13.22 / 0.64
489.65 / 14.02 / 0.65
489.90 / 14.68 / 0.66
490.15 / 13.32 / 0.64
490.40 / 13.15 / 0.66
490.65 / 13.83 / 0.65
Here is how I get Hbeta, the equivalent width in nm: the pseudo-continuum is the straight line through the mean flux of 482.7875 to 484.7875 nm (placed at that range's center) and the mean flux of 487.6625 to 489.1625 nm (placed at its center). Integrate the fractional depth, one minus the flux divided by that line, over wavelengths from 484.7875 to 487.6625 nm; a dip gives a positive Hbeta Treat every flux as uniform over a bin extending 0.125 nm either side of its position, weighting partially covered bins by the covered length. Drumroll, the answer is 0.30 nm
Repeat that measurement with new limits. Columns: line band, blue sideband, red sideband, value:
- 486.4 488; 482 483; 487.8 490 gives 0.20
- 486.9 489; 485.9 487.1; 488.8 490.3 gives -0.03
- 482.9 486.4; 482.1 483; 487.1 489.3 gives 0.28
